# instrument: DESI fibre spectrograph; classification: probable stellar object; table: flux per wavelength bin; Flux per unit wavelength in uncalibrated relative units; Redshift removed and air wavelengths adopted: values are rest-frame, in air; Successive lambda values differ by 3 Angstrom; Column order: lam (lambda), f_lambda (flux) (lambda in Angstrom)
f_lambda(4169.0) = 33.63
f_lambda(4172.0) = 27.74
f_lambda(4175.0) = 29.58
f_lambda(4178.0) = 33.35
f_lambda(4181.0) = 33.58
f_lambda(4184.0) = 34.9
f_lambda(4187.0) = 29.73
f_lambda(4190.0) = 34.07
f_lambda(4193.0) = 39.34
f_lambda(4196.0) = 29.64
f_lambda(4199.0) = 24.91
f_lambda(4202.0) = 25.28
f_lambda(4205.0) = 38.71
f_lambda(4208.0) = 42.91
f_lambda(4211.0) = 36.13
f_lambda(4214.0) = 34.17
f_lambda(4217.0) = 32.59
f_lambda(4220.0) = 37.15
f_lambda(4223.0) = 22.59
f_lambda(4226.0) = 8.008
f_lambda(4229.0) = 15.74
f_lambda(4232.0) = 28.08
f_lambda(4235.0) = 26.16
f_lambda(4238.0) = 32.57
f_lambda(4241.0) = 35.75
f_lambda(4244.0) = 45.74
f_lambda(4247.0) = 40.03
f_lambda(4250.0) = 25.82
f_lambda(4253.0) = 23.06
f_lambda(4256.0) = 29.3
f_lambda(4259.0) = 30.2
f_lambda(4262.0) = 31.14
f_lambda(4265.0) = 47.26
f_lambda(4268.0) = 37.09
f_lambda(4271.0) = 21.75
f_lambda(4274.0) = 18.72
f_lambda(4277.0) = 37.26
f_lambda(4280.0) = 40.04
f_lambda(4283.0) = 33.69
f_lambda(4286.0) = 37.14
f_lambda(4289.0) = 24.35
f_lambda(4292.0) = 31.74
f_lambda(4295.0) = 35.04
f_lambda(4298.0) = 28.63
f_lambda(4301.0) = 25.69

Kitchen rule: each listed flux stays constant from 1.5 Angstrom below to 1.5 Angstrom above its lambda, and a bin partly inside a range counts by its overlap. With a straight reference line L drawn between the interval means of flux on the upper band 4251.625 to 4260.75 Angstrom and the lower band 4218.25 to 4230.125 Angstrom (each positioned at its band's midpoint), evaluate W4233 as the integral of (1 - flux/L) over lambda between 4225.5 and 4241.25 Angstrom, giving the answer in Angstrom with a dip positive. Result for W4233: -0.8 Angstrom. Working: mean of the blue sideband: 21.3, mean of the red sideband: 27.7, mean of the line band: 24.5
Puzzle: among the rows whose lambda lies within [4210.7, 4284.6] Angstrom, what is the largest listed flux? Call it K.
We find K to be 47.26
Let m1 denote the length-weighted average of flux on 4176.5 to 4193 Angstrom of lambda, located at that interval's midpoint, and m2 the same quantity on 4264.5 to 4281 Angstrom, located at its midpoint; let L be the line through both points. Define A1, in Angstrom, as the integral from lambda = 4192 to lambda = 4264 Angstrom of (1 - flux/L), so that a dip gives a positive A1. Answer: 5.4 Angstrom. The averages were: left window 33.7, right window 32.7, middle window 30.7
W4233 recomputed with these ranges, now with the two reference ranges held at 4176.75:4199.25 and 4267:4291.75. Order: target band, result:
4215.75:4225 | 0.8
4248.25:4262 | 1.7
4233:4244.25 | -0.6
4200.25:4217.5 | -1.3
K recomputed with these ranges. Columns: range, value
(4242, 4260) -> 45.74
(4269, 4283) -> 40.04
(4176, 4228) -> 42.91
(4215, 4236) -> 37.15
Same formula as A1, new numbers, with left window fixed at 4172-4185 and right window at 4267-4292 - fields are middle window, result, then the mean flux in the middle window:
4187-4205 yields 0.4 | 31.2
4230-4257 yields 0.0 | 31.6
